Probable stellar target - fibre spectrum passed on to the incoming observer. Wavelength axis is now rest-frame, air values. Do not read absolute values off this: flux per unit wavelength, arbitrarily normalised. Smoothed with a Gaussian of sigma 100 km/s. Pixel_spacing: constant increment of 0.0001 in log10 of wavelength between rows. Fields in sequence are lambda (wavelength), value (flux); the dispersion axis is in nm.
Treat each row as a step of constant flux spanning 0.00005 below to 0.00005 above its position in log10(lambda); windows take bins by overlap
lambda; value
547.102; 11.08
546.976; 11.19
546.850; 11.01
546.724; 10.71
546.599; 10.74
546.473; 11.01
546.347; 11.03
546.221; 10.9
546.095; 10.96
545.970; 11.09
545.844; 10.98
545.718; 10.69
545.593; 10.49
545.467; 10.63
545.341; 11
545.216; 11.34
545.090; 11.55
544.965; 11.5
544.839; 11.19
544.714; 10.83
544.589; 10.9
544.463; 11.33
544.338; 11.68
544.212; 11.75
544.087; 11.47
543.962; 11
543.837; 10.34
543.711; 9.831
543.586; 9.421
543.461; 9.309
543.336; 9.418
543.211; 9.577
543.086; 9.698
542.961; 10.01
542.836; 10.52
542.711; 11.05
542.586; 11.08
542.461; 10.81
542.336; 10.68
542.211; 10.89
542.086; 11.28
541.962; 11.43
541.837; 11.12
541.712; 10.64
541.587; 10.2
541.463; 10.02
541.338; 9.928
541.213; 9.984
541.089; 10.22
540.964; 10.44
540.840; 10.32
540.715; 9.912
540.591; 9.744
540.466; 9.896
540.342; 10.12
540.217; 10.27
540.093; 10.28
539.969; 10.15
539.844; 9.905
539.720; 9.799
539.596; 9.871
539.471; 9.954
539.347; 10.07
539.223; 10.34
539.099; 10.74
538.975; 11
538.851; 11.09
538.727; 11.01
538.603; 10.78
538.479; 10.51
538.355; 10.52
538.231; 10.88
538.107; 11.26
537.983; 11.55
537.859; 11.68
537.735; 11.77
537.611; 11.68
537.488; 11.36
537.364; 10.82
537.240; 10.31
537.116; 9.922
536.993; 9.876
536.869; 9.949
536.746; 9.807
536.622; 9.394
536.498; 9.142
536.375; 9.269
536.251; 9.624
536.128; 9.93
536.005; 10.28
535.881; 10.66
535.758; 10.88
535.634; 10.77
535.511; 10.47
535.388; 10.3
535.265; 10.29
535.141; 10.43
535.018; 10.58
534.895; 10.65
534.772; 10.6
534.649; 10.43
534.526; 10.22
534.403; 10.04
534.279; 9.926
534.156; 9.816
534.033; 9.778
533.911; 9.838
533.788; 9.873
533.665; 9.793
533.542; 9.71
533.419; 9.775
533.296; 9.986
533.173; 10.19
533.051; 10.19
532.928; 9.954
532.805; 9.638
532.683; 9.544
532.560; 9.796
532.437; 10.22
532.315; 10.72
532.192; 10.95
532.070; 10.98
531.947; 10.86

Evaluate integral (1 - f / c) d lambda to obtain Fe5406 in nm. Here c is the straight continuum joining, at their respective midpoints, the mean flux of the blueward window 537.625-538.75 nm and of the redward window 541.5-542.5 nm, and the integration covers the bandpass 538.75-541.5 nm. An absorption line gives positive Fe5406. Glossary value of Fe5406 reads 0.20 nm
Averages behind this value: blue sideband 11.1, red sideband 10.9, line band 10.2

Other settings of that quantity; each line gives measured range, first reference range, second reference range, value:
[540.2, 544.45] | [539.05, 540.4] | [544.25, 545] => 0.11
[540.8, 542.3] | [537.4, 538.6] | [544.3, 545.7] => 0.08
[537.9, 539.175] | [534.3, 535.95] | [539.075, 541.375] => -0.09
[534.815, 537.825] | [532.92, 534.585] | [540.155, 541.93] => -0.10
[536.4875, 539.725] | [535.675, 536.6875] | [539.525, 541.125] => -0.20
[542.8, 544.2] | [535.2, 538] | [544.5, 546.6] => 0.10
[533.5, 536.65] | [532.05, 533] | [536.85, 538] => 0.13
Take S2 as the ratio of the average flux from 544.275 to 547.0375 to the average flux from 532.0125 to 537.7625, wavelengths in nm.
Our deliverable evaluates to 1.08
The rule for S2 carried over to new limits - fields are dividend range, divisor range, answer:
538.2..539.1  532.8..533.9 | 1.09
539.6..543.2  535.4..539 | 0.98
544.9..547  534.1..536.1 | 1.06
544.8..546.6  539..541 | 1.09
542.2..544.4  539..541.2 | 1.03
